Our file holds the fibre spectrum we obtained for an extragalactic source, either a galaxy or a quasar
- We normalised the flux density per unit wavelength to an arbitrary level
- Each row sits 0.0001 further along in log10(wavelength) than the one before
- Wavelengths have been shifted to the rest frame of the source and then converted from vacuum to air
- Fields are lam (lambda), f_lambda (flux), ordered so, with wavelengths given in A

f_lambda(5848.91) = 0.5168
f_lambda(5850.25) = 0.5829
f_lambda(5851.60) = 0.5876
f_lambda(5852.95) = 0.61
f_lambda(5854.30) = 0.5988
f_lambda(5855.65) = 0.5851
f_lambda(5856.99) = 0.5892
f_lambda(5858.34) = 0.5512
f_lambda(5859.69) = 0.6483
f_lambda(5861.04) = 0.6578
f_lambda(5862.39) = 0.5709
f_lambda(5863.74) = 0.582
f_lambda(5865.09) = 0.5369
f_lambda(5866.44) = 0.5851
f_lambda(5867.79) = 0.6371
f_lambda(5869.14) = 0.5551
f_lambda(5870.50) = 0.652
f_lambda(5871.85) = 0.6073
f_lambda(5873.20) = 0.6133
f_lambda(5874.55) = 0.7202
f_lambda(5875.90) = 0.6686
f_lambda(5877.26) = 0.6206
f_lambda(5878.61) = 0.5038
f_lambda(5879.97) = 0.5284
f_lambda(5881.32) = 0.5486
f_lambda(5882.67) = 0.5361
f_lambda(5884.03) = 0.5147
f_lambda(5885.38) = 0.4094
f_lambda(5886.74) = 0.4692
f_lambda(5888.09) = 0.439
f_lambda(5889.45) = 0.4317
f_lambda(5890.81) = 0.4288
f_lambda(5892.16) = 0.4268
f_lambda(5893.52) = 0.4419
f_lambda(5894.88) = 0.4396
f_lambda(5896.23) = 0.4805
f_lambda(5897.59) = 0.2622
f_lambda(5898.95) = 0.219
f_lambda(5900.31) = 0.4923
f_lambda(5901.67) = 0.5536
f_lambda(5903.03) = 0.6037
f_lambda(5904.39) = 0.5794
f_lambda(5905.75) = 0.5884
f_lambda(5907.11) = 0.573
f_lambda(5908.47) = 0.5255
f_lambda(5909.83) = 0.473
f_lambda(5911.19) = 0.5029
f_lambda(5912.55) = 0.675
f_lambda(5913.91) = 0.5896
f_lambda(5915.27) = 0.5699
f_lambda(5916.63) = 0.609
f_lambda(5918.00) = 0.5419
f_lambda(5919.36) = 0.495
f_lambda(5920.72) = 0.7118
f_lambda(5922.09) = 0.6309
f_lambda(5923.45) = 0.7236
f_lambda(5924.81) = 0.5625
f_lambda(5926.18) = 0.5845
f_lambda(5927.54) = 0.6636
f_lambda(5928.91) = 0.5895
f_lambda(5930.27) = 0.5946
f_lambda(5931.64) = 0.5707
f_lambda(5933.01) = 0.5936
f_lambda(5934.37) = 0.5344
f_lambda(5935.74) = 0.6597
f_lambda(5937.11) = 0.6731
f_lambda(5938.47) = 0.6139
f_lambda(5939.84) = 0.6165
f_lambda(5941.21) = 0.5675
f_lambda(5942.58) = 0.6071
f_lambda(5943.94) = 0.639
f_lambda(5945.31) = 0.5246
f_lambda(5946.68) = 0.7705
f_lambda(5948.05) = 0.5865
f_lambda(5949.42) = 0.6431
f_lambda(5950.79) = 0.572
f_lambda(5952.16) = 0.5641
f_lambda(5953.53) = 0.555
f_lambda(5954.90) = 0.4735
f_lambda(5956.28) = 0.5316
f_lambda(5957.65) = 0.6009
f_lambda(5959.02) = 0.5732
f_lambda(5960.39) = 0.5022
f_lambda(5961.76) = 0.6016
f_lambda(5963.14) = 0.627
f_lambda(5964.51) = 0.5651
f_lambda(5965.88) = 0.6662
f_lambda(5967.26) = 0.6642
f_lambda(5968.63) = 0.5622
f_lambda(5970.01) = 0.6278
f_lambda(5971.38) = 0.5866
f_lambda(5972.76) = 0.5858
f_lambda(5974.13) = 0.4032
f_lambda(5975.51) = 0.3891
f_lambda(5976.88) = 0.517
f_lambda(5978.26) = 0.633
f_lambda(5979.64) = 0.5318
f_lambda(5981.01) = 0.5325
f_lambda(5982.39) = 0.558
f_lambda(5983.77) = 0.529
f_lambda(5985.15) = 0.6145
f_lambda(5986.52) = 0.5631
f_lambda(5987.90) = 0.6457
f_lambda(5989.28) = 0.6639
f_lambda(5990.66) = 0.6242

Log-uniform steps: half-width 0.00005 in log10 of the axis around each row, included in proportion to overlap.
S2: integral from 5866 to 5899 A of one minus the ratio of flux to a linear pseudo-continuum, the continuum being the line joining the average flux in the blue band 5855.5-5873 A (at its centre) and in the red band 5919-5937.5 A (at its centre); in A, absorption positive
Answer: 4.8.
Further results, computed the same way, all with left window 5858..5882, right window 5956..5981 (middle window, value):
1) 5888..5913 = 4.6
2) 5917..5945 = -1.4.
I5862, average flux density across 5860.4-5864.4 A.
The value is 0.603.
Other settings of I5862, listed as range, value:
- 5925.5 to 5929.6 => 0.613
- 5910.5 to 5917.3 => 0.59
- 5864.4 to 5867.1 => 0.561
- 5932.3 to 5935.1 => 0.565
